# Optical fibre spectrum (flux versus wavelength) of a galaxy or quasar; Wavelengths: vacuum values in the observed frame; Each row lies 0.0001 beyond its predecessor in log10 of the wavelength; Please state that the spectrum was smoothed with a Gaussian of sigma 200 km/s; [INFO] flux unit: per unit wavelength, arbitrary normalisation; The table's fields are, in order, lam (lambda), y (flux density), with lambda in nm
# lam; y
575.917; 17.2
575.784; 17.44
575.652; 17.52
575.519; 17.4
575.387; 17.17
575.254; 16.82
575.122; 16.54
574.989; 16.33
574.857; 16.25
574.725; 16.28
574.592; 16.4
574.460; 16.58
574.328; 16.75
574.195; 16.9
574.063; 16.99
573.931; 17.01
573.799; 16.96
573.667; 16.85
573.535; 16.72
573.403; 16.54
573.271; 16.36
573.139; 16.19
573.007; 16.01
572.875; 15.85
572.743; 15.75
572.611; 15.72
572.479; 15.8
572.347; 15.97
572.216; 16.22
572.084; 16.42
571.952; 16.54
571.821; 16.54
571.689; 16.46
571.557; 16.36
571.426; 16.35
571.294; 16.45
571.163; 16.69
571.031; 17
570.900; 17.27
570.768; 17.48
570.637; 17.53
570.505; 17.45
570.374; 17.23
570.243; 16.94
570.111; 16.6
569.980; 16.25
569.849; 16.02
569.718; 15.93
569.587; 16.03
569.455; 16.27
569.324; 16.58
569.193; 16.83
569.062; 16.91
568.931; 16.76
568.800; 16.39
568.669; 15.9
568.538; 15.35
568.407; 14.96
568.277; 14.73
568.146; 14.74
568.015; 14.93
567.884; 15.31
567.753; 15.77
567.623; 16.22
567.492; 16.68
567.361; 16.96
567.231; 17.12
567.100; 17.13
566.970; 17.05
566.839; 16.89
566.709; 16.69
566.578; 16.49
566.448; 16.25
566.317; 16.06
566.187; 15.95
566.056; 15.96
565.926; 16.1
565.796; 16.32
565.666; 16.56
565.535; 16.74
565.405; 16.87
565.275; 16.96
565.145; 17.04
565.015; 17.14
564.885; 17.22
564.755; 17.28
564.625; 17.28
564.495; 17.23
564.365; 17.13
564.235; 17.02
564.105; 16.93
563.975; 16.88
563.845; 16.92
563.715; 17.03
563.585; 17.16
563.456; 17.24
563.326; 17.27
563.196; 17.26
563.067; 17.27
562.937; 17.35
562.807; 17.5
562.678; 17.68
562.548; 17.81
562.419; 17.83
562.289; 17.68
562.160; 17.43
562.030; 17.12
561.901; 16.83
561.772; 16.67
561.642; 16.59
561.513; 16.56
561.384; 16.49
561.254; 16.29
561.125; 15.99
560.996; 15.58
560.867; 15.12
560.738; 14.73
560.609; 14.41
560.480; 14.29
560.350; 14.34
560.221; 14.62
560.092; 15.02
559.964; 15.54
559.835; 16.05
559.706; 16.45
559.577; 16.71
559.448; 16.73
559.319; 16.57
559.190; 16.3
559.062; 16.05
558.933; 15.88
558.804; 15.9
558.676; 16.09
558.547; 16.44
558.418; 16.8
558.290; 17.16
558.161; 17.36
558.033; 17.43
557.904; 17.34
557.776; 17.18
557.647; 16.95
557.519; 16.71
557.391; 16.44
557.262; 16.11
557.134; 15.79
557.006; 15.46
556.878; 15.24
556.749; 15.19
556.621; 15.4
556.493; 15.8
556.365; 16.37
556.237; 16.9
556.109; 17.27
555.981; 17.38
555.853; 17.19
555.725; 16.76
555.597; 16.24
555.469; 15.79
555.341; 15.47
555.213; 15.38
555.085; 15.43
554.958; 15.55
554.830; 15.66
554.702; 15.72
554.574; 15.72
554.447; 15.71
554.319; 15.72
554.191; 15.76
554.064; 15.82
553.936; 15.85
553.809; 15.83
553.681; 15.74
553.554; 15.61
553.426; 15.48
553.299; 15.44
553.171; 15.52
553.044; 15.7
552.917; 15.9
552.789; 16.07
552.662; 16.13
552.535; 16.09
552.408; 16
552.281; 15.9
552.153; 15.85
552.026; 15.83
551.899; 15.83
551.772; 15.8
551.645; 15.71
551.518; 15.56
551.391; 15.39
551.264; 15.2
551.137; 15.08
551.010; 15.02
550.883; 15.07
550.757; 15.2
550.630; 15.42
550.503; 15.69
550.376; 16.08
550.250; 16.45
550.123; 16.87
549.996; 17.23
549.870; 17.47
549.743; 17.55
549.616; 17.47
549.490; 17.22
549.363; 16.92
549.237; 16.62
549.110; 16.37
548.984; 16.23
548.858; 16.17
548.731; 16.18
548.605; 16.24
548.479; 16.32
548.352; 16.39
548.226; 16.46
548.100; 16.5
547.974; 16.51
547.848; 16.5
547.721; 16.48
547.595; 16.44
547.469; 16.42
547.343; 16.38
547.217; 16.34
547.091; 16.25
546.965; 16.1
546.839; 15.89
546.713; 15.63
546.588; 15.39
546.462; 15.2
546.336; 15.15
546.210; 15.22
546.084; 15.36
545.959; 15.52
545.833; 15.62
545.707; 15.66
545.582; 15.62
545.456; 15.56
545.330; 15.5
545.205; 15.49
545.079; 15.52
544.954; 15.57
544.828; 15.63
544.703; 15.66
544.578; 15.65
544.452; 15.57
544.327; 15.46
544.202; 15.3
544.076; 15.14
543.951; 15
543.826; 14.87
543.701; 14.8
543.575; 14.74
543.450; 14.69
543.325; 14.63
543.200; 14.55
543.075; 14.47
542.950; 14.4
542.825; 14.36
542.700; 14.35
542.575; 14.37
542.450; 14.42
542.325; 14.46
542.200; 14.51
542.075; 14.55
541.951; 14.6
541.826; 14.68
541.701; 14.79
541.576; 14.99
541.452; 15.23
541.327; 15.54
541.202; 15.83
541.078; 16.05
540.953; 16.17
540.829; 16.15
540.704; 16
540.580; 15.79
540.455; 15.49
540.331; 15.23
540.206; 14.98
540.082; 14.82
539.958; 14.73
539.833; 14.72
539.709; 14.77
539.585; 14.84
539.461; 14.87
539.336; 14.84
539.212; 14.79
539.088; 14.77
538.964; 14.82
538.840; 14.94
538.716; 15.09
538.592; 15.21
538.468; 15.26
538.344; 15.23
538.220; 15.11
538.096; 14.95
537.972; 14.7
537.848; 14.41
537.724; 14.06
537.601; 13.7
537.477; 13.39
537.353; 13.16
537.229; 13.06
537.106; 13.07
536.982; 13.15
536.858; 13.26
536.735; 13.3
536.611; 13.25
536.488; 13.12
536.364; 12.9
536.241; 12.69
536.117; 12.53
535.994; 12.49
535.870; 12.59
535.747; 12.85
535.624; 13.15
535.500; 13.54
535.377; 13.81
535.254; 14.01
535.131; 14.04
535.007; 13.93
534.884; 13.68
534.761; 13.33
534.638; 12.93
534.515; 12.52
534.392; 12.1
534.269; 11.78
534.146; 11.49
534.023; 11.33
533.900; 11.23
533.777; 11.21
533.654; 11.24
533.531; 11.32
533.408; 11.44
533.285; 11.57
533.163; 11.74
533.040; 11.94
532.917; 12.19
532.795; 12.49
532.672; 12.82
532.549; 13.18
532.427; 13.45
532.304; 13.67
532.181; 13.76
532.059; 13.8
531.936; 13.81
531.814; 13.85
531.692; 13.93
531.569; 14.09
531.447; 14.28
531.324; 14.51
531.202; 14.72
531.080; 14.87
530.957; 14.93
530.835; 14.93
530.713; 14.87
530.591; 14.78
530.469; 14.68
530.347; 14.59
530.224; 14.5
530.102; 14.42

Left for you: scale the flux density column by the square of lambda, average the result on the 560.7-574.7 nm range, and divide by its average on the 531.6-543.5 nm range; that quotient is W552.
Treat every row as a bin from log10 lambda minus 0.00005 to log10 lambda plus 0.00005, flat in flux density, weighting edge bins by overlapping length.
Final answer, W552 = 1.33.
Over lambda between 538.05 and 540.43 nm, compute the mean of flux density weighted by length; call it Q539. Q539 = 15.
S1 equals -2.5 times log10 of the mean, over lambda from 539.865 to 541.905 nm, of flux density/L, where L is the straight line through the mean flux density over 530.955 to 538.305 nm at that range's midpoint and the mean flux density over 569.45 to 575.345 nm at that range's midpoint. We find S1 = -0.13 mag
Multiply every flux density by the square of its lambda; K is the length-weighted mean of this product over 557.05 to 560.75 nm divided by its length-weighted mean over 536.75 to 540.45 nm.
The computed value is 1.2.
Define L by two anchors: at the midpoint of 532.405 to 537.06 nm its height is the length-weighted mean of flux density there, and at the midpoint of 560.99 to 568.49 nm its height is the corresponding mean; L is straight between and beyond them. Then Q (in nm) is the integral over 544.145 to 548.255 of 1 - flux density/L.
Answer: -0.471 nm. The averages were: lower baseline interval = 12.6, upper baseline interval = 16.7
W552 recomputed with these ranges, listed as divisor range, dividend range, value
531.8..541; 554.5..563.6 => 1.30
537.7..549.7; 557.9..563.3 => 1.13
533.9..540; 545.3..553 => 1.22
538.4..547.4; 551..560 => 1.11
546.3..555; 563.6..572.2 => 1.10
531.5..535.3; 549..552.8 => 1.35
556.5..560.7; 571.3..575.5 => 1.08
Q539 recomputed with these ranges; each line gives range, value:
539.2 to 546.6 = 15.1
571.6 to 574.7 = 16.4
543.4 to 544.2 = 14.9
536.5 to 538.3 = 13.8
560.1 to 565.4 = 16.7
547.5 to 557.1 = 16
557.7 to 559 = 16.7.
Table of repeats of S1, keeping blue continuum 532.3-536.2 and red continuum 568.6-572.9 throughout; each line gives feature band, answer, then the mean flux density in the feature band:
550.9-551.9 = -0.07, 15.4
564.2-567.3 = -0.05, 16.8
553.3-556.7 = -0.08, 16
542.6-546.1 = -0.12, 15.2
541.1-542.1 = -0.13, 15.1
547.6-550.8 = -0.17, 16.5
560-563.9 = -0.06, 16.5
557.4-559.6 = -0.10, 16.7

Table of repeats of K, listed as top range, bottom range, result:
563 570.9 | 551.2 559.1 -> 1.08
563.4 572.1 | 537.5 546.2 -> 1.21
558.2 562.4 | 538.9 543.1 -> 1.15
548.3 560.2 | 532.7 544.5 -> 1.22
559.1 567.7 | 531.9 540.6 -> 1.35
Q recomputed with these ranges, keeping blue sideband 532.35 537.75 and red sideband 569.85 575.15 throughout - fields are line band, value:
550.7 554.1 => -0.27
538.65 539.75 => -0.14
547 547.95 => -0.16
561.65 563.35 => -0.20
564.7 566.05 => -0.08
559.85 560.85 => 0.03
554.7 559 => -0.39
